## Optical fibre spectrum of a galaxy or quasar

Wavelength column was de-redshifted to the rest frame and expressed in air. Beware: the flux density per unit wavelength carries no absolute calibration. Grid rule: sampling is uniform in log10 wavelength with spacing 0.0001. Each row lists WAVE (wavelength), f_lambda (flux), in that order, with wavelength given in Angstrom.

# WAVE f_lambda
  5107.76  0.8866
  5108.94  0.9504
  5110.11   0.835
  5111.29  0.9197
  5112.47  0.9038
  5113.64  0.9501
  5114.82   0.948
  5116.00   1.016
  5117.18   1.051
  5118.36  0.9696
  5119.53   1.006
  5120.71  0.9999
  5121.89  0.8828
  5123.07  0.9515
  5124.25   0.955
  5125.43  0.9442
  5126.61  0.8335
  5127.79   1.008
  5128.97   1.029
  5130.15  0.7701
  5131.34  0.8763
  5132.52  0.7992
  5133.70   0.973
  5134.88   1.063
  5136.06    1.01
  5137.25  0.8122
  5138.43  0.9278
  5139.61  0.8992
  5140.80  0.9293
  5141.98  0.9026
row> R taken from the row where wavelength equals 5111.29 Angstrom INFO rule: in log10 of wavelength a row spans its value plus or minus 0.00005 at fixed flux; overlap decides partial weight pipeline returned 0.9197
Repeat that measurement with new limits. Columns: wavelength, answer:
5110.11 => 0.835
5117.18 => 1.051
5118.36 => 0.9696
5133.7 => 0.973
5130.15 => 0.7701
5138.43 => 0.9278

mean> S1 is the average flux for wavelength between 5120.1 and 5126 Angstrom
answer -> 0.946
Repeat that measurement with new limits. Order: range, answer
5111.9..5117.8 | 0.974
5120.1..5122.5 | 0.941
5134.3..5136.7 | 1.03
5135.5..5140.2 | 0.911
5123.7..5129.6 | 0.953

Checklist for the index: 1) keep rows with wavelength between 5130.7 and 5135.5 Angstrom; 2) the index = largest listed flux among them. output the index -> 1.063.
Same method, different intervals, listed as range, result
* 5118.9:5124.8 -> 1.006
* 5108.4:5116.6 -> 1.016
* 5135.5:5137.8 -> 1.01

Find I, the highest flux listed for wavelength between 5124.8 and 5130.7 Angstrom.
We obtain 1.029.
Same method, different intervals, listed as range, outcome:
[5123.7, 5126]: 0.955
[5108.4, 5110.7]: 0.9504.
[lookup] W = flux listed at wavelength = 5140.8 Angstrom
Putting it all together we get 0.9293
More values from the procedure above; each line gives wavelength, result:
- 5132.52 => 0.7992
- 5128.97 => 1.029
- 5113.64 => 0.9501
